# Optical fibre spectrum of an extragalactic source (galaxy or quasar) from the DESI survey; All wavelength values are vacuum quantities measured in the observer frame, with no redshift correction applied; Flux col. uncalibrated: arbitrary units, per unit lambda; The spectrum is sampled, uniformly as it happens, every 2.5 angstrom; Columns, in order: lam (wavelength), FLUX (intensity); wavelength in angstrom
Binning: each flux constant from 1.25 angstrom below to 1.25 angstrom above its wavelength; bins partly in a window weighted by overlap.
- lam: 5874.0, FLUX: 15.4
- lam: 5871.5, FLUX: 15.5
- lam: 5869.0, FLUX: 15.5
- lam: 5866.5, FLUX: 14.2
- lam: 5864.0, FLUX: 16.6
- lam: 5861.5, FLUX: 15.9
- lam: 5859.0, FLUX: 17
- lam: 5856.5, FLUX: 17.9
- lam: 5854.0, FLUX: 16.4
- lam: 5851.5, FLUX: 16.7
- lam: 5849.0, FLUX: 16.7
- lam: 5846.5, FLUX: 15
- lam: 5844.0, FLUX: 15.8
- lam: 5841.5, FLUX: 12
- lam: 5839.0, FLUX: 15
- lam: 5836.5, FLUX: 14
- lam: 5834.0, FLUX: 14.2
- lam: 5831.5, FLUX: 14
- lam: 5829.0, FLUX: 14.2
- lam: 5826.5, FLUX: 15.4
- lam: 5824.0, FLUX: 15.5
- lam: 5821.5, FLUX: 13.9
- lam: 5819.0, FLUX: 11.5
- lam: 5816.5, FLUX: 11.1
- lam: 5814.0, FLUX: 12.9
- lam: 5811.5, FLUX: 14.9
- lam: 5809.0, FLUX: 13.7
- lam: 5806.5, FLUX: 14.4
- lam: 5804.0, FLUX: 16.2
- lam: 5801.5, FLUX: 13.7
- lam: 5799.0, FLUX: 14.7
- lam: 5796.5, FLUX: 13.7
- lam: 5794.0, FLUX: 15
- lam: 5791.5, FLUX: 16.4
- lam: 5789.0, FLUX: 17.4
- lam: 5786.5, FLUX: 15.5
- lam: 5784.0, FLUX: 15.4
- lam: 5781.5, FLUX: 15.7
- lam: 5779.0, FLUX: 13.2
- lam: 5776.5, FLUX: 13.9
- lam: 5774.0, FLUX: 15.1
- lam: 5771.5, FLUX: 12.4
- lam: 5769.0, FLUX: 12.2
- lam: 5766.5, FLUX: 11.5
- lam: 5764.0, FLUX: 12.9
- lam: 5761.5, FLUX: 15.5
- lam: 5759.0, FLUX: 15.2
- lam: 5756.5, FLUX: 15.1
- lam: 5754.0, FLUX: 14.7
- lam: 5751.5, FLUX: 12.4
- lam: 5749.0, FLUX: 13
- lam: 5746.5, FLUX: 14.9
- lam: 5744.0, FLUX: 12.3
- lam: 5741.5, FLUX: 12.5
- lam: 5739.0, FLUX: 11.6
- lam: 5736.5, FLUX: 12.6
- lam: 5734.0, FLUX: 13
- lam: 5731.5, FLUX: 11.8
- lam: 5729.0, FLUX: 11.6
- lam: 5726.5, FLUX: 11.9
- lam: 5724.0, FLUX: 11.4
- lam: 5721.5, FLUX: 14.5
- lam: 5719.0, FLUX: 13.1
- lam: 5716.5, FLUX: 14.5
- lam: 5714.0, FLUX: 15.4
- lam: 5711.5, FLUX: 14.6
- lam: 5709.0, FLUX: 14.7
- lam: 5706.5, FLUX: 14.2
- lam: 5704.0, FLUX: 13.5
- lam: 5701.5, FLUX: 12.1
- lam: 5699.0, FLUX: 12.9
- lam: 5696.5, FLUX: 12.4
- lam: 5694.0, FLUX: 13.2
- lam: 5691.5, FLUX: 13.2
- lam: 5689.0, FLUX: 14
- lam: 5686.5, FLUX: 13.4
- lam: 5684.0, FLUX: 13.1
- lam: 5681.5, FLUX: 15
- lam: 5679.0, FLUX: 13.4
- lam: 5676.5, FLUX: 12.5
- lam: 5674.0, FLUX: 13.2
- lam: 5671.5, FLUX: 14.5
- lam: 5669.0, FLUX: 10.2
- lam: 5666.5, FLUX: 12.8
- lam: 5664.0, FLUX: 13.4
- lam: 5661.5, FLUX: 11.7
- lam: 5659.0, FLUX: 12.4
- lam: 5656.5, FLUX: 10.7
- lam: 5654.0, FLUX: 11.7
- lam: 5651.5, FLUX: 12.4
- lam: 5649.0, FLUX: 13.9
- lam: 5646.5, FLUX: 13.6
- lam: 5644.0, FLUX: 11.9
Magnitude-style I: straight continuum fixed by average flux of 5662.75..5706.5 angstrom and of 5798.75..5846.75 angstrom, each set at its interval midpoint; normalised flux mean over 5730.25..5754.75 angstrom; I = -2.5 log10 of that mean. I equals 0.06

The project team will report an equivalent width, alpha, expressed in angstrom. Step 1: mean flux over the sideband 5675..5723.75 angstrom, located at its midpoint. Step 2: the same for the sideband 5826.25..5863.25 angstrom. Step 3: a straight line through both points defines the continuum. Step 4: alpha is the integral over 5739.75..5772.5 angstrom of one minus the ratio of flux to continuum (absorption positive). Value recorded 2.0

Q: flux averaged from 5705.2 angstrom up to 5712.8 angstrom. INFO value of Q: 14.5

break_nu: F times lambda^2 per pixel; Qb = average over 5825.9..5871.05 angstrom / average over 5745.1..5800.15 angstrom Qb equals 1.1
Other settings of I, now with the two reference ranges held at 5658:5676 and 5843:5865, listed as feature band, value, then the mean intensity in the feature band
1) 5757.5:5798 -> 0.03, 14.4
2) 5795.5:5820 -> 0.13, 13.7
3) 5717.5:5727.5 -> 0.08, 12.8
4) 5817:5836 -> 0.14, 14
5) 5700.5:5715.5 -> -0.05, 14.1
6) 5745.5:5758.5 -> 0.02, 14.1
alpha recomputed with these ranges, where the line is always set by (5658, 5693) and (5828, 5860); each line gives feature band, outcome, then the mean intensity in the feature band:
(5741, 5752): 0.7 angstrom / 13.1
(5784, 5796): -1.1 angstrom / 15.9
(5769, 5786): 0.3 angstrom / 14.2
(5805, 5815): 0.5 angstrom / 14.1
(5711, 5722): -0.6 angstrom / 14.4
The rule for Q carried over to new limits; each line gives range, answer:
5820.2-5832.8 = 14.6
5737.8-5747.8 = 12.8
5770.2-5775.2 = 13.7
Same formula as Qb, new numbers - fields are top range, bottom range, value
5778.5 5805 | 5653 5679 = 1.29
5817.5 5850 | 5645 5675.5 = 1.22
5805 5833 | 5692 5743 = 1.09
